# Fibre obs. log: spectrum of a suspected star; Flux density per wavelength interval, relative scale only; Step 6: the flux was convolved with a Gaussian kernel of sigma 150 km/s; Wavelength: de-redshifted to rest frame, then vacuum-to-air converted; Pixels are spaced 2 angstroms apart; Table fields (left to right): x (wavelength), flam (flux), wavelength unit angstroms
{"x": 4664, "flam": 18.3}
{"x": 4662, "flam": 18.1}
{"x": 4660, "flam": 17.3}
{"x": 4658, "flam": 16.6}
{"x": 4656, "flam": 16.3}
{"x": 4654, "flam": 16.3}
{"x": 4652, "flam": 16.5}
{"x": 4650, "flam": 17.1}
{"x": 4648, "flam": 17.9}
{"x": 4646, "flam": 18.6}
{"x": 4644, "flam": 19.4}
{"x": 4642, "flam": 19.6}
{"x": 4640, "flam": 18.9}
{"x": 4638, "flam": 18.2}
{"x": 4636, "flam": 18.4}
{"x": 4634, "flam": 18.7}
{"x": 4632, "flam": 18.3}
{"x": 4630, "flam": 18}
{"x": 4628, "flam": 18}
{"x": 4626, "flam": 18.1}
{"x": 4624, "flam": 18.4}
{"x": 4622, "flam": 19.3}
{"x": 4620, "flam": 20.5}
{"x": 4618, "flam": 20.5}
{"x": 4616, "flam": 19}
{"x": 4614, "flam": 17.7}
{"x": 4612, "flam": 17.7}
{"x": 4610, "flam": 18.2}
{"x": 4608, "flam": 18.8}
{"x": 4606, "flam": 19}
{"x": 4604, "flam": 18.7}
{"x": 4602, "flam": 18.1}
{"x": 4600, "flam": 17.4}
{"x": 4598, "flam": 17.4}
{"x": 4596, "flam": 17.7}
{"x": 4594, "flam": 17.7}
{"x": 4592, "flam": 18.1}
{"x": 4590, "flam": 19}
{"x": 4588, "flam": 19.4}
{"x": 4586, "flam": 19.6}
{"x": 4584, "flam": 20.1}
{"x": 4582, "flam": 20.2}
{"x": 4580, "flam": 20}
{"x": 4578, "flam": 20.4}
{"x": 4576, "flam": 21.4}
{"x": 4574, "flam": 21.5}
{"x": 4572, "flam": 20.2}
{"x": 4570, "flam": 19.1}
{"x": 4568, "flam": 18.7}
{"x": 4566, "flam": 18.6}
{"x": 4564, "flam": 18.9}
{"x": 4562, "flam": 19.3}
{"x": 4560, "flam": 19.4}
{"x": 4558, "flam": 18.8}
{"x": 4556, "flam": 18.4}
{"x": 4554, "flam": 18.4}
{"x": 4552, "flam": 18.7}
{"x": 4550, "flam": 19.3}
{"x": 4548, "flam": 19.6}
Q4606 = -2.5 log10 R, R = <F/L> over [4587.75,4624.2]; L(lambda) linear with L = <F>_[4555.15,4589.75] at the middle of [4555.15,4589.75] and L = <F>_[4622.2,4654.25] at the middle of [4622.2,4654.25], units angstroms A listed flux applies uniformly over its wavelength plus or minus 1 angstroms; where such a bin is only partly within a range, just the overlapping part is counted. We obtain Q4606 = 0.02 mag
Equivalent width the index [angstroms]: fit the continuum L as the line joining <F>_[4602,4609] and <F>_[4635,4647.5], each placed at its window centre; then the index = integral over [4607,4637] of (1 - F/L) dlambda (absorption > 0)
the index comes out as 0.2 angstroms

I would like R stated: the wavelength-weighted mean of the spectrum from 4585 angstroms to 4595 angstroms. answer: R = 18.8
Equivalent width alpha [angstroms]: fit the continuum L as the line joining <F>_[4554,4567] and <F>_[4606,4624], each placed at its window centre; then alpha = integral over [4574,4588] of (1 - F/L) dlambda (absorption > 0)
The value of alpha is -1.1 angstroms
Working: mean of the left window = 18.9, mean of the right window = 18.9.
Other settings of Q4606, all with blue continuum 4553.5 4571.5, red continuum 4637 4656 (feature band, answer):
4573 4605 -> -0.03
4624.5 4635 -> 0.00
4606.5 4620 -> -0.03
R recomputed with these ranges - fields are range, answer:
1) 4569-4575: 20.3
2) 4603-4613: 18.5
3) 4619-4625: 19.4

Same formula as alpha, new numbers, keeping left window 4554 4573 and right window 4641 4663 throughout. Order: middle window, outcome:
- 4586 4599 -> 0.2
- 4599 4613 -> 0.1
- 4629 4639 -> -0.2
